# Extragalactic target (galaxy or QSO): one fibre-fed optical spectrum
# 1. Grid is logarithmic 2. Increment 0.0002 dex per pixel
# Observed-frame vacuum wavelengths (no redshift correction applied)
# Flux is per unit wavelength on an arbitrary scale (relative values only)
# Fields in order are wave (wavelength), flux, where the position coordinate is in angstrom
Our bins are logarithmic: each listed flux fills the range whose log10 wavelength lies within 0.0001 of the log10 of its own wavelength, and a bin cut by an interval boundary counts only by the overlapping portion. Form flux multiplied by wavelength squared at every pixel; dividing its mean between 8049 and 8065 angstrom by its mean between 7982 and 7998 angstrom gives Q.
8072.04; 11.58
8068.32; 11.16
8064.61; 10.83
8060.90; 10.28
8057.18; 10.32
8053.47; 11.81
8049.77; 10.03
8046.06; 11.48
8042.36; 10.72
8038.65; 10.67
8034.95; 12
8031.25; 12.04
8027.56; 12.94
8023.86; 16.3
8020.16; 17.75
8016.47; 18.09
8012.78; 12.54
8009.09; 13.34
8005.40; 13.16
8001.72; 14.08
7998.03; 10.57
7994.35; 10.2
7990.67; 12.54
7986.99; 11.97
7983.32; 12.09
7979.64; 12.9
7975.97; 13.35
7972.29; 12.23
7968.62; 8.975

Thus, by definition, 0.94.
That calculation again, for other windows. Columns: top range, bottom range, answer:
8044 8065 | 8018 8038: 0.77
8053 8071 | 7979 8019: 0.85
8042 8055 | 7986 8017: 0.87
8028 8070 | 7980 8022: 0.84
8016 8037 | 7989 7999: 1.32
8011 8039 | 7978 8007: 1.18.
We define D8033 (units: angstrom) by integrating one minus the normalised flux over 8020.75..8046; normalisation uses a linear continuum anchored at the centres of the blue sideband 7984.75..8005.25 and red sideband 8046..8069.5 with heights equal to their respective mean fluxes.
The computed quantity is -3.1 angstrom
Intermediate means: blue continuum 12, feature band 12.6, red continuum 10.8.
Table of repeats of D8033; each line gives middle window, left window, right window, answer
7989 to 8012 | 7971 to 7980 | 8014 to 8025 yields 4.5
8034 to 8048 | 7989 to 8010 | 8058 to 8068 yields 0.0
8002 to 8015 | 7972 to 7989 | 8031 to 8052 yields -1.5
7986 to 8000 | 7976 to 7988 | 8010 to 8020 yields 2.3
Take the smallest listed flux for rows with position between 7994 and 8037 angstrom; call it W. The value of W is 10.2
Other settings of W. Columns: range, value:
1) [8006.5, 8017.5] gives 12.54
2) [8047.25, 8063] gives 10.03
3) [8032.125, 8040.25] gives 10.67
